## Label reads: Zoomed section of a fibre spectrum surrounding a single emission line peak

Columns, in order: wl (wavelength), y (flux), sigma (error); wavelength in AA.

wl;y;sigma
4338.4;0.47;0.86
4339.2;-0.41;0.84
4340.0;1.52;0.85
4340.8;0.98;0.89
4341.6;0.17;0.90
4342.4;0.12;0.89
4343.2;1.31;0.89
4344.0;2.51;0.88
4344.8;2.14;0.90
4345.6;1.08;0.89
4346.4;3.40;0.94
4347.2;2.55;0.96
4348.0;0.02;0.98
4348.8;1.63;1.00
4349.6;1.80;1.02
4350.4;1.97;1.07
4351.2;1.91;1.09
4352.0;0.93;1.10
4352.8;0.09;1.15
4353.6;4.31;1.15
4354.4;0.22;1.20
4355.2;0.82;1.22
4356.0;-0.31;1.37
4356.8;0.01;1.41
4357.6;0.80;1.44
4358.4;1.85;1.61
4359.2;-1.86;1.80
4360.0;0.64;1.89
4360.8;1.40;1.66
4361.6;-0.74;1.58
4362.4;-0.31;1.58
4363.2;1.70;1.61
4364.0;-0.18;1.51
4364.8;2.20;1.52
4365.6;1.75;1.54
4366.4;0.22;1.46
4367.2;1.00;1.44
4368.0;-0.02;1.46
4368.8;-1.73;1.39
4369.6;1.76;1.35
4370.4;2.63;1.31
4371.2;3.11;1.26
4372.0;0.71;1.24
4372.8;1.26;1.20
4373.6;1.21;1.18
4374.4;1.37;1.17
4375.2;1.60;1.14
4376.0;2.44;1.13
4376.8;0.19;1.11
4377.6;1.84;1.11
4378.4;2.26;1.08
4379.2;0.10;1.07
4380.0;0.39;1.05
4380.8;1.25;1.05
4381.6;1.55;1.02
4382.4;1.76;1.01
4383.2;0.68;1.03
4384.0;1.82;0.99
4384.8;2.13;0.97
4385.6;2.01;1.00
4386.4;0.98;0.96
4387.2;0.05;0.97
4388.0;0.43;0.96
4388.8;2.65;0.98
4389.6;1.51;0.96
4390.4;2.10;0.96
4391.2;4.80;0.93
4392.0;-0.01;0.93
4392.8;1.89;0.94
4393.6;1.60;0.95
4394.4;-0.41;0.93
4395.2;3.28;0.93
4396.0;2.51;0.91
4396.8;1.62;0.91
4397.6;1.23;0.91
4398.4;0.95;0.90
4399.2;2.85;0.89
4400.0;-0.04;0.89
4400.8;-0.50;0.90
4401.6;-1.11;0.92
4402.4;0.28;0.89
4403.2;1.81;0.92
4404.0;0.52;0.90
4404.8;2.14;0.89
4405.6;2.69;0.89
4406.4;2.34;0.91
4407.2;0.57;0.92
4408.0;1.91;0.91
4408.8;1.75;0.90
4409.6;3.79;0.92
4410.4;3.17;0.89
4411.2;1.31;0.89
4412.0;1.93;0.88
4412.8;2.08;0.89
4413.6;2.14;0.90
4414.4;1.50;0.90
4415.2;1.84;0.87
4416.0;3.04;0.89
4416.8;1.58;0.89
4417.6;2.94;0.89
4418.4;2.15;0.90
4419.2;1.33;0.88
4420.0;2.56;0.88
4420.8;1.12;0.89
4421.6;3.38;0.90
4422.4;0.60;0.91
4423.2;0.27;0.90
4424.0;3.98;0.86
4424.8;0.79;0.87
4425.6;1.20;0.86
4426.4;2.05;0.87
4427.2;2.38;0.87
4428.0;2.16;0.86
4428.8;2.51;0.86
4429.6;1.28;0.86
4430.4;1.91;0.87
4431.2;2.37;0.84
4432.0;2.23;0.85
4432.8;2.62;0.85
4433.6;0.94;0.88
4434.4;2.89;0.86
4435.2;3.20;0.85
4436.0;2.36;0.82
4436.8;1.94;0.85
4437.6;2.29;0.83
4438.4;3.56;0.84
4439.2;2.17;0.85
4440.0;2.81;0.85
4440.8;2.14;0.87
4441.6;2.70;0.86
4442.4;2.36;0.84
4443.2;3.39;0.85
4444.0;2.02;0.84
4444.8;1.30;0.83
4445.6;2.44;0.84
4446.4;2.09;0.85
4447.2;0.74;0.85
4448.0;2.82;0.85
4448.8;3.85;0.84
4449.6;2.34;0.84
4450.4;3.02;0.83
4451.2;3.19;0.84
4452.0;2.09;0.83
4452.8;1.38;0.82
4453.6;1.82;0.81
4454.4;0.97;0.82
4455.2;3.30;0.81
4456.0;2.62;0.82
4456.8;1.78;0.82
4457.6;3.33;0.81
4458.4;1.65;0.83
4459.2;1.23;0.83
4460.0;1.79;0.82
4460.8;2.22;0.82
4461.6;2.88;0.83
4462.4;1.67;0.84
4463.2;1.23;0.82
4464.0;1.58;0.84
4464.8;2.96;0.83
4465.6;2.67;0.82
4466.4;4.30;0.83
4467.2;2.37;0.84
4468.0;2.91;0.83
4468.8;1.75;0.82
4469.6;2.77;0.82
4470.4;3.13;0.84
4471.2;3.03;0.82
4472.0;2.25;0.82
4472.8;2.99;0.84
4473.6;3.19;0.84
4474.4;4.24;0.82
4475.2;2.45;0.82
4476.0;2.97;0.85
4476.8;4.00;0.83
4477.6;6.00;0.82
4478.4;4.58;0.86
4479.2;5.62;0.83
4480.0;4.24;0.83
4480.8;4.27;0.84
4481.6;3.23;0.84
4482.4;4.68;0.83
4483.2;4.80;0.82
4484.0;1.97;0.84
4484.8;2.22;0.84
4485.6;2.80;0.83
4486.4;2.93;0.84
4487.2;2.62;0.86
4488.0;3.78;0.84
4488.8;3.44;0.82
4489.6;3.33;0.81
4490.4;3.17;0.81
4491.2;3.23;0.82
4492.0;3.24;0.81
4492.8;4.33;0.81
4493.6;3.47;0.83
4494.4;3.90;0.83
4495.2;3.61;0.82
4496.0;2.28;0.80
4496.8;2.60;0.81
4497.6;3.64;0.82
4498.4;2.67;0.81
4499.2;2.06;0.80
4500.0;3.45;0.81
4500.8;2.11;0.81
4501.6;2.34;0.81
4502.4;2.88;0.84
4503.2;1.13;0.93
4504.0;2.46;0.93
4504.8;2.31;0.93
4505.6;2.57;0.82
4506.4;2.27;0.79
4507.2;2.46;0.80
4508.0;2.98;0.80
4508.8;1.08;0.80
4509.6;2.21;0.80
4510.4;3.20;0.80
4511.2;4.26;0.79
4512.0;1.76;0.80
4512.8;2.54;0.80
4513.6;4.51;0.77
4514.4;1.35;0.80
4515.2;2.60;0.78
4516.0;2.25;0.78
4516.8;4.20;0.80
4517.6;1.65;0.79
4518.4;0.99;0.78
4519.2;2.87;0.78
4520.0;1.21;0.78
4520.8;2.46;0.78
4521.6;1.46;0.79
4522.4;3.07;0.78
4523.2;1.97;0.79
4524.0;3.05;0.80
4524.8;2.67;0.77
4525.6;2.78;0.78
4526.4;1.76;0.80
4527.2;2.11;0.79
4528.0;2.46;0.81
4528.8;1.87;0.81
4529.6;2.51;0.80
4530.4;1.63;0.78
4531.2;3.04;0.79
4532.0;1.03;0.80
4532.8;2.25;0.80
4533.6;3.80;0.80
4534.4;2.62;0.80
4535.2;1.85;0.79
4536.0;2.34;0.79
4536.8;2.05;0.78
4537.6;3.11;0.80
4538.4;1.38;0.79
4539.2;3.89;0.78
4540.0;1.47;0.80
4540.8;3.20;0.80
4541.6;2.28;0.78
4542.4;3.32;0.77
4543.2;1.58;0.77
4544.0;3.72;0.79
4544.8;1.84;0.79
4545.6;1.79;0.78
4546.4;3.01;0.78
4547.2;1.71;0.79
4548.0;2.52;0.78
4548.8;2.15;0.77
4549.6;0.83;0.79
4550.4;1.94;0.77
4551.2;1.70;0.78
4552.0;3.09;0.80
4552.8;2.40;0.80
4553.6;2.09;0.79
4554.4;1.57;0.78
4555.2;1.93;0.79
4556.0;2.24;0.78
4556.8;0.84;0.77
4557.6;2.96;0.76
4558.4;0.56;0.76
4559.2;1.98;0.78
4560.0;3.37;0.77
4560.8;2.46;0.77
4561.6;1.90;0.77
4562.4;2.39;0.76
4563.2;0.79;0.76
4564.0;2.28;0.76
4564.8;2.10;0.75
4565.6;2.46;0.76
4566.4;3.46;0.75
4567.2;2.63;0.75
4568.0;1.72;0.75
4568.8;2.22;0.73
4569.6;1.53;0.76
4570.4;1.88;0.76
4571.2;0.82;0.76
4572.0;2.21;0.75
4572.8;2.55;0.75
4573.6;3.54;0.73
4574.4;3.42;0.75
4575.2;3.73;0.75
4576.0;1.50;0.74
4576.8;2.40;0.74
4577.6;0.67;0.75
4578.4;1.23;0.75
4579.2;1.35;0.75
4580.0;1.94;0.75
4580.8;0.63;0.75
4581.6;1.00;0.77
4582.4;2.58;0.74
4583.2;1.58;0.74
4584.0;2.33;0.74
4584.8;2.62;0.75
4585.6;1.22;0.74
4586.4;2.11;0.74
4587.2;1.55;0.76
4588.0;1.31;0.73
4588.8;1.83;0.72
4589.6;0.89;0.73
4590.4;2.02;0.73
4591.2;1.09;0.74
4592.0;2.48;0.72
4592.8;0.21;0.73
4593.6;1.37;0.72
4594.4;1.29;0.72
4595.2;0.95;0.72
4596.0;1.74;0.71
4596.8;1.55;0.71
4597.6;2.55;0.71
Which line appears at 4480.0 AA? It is Lyman alpha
